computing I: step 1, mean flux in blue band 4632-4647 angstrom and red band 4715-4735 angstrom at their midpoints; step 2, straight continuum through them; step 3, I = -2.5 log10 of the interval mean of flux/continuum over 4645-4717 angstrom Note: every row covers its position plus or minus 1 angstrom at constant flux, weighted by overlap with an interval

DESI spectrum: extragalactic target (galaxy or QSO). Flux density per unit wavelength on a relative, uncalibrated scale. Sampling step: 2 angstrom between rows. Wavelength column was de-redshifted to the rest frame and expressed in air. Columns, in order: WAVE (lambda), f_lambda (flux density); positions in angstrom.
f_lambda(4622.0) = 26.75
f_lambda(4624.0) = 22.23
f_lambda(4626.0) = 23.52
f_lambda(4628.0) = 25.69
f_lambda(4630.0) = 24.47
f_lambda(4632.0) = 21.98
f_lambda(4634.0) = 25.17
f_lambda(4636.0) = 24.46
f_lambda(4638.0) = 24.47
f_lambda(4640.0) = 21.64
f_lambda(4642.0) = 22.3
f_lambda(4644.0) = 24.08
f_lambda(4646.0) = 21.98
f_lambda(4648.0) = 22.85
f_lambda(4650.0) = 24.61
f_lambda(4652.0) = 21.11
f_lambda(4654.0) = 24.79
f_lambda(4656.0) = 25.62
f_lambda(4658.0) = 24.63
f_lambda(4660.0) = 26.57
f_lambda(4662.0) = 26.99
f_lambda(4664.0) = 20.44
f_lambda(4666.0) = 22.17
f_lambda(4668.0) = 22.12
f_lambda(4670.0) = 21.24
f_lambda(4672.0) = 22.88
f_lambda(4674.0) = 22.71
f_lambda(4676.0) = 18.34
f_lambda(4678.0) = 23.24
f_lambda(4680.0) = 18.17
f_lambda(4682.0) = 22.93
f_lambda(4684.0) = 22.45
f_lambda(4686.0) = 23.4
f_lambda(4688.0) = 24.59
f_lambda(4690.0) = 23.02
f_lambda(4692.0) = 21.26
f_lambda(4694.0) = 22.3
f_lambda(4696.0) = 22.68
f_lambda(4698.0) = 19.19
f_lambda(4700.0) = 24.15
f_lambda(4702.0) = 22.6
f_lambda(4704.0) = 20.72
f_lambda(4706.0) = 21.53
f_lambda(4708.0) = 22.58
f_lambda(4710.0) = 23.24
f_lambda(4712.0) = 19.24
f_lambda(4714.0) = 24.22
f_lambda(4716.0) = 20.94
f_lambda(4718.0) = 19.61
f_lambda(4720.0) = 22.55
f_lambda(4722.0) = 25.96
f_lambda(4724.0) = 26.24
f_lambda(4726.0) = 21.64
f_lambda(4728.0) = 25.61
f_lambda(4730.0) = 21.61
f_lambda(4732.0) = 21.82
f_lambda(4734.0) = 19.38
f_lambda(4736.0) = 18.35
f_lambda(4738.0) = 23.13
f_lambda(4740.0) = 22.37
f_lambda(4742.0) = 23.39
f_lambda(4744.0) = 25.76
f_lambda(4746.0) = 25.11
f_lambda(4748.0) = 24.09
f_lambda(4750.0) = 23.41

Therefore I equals 0.02 mag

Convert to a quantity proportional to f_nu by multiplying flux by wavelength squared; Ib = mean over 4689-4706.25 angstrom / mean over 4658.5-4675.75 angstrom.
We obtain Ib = 0.97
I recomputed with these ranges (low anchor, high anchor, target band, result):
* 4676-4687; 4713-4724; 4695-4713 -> 0.035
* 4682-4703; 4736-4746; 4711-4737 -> 0.045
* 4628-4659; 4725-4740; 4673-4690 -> 0.038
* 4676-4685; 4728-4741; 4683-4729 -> -0.060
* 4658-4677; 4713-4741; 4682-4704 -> 0.004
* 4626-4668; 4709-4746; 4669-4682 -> 0.102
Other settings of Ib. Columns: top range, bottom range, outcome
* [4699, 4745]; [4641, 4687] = 1.01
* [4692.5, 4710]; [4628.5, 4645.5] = 0.96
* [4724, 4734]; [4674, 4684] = 1.10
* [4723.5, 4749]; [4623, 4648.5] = 1.02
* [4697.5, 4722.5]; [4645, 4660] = 0.95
